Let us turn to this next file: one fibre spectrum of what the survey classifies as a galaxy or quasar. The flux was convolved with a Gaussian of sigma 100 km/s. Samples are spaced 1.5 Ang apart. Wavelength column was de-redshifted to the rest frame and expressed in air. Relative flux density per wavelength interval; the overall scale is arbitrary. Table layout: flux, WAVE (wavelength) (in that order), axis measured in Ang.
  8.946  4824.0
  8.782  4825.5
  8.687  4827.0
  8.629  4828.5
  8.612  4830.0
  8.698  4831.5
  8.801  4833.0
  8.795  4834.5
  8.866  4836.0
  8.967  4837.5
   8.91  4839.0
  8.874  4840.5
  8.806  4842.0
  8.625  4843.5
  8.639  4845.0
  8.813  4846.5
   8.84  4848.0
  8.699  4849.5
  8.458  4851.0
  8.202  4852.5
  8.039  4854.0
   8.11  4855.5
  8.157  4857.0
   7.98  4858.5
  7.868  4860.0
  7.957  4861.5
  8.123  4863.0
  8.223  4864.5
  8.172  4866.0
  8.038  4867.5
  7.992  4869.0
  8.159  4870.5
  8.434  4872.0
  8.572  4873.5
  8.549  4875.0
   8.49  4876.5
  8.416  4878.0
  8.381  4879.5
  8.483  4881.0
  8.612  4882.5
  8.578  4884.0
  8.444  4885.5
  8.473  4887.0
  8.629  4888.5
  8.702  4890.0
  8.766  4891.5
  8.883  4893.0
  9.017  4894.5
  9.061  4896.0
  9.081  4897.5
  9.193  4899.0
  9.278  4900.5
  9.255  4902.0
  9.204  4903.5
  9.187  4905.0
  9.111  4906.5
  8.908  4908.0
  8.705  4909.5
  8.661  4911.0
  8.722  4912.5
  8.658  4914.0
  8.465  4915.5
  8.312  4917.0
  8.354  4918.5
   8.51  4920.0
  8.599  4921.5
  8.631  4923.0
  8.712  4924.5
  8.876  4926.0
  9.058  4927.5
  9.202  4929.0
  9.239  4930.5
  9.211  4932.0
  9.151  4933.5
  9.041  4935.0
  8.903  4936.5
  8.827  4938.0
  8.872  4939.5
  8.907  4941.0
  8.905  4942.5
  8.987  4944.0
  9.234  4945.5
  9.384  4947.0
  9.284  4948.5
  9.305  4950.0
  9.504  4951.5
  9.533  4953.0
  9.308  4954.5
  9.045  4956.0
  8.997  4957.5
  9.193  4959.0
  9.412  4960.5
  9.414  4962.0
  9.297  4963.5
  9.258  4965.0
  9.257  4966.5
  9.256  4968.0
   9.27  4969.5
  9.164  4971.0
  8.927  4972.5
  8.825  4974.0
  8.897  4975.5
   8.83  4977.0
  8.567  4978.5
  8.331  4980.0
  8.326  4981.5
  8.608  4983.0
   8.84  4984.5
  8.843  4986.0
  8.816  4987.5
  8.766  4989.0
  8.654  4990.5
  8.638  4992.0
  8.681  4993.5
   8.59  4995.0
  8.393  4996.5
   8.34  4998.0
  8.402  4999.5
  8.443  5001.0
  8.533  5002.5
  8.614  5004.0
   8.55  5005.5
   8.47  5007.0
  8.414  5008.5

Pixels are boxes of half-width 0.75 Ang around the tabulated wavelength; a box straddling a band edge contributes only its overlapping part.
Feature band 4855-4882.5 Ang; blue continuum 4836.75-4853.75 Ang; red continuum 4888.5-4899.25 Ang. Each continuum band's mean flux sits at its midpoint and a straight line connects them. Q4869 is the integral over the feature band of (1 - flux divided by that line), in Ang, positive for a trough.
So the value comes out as 1.8 Ang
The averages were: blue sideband 8.69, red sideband 8.92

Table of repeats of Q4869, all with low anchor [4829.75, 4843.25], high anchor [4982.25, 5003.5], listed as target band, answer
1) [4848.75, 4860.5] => 0.80 Ang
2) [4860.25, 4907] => 0.72 Ang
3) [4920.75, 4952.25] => -1.29 Ang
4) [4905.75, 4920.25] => 0.12 Ang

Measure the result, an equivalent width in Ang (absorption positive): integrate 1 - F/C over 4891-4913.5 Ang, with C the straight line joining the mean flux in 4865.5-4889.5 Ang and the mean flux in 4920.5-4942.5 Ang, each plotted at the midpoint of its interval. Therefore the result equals -0.9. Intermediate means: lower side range 8.41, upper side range 8.94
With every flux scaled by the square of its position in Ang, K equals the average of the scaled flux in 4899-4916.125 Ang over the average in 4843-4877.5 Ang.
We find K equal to 1.10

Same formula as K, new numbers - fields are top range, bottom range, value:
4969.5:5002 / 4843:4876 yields 1.10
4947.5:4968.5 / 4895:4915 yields 1.06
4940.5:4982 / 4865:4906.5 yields 1.08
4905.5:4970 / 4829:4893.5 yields 1.10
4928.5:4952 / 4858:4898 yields 1.11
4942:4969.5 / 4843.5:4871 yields 1.17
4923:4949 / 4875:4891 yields 1.08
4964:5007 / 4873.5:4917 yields 1.03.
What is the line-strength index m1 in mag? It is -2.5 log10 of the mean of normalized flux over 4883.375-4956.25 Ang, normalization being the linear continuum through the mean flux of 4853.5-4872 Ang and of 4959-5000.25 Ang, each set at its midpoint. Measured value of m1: -0.060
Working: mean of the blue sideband 8.08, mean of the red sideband 8.84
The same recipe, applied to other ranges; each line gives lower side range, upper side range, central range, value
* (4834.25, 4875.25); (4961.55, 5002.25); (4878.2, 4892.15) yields -0.01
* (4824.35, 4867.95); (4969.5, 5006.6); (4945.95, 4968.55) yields -0.08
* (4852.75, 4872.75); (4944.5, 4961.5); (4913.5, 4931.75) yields 0.02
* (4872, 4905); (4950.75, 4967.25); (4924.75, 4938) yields 0.00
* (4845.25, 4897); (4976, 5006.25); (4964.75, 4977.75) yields -0.06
